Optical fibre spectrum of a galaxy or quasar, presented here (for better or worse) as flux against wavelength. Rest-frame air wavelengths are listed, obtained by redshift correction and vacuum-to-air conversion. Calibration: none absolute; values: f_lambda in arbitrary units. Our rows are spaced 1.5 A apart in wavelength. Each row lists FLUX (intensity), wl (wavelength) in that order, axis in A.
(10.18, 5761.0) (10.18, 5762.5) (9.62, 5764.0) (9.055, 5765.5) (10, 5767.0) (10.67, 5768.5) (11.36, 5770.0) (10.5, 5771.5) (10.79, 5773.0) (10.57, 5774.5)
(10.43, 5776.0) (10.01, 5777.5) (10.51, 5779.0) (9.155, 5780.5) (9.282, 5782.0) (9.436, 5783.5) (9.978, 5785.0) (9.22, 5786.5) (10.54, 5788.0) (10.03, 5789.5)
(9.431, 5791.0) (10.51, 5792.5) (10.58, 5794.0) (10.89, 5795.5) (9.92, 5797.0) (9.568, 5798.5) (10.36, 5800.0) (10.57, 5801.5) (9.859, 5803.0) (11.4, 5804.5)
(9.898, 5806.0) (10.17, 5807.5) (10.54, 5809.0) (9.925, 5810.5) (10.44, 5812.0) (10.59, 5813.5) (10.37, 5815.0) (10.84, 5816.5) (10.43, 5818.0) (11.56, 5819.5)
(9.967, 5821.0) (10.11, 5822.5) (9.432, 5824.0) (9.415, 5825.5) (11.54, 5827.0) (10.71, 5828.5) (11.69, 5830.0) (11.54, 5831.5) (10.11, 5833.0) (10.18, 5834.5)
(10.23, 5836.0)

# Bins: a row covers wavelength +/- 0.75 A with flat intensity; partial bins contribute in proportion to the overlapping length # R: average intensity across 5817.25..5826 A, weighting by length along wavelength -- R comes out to 10.2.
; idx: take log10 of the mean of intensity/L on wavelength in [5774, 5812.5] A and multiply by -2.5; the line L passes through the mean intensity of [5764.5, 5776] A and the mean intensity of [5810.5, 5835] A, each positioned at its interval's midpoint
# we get 0.04 mag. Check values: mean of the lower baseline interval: 10.4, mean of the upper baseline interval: 10.5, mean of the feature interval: 10.1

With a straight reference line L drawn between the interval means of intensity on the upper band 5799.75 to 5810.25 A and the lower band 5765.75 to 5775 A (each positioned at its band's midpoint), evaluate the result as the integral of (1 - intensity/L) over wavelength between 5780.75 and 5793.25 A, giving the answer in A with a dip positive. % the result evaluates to 0.83 A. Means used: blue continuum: 10.6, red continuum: 10.4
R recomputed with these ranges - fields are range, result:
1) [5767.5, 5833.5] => 10.3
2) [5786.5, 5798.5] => 10.2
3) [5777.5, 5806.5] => 10.1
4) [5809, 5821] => 10.6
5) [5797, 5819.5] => 10.4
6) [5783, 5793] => 9.87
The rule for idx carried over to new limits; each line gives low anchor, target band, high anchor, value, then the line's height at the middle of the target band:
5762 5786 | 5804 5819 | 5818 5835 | 0.00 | 10.4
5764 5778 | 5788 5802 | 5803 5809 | 0.02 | 10.4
